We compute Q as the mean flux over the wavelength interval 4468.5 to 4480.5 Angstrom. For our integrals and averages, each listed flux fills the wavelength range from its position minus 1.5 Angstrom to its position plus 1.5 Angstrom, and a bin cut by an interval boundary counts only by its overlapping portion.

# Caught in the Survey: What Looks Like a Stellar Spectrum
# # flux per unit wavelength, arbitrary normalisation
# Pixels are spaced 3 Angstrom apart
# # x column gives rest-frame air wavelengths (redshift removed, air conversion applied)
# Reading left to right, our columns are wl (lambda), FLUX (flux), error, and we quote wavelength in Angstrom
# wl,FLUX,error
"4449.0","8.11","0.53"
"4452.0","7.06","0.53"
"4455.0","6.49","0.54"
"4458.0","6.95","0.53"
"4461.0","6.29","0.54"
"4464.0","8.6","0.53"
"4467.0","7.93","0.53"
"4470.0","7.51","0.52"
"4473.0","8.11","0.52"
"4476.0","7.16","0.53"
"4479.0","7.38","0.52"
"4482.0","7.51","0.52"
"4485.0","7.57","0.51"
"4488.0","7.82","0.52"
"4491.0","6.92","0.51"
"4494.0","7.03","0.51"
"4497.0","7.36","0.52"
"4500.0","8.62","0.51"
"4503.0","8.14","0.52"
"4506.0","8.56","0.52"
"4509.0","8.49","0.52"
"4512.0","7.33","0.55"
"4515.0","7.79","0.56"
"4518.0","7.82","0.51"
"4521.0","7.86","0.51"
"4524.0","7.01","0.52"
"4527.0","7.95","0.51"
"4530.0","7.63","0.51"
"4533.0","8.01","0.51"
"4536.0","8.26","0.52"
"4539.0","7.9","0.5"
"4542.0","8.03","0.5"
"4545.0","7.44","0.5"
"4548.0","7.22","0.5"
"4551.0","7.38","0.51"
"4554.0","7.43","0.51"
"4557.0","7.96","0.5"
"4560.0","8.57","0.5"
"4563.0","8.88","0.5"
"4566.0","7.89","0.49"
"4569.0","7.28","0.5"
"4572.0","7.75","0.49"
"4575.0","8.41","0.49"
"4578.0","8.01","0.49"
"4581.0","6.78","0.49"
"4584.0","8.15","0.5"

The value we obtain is 7.54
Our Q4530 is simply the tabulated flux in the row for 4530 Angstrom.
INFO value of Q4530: 7.63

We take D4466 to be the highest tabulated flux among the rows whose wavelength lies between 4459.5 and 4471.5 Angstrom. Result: 8.6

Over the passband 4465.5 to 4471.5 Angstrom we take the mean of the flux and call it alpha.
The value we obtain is 7.72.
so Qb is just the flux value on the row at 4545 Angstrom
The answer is 7.44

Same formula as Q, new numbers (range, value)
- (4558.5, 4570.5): 8.16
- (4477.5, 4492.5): 7.44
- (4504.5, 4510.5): 8.53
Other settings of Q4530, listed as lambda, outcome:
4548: 7.22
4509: 8.49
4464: 8.6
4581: 6.78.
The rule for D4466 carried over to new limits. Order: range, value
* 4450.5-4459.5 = 7.06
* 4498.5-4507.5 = 8.62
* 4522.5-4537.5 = 8.26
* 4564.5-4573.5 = 7.89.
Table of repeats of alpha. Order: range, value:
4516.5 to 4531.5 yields 7.65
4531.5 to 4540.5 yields 8.06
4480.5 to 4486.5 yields 7.54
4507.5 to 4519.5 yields 7.86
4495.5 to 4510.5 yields 8.23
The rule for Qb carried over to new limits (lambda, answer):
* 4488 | 7.82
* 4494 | 7.03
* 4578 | 8.01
